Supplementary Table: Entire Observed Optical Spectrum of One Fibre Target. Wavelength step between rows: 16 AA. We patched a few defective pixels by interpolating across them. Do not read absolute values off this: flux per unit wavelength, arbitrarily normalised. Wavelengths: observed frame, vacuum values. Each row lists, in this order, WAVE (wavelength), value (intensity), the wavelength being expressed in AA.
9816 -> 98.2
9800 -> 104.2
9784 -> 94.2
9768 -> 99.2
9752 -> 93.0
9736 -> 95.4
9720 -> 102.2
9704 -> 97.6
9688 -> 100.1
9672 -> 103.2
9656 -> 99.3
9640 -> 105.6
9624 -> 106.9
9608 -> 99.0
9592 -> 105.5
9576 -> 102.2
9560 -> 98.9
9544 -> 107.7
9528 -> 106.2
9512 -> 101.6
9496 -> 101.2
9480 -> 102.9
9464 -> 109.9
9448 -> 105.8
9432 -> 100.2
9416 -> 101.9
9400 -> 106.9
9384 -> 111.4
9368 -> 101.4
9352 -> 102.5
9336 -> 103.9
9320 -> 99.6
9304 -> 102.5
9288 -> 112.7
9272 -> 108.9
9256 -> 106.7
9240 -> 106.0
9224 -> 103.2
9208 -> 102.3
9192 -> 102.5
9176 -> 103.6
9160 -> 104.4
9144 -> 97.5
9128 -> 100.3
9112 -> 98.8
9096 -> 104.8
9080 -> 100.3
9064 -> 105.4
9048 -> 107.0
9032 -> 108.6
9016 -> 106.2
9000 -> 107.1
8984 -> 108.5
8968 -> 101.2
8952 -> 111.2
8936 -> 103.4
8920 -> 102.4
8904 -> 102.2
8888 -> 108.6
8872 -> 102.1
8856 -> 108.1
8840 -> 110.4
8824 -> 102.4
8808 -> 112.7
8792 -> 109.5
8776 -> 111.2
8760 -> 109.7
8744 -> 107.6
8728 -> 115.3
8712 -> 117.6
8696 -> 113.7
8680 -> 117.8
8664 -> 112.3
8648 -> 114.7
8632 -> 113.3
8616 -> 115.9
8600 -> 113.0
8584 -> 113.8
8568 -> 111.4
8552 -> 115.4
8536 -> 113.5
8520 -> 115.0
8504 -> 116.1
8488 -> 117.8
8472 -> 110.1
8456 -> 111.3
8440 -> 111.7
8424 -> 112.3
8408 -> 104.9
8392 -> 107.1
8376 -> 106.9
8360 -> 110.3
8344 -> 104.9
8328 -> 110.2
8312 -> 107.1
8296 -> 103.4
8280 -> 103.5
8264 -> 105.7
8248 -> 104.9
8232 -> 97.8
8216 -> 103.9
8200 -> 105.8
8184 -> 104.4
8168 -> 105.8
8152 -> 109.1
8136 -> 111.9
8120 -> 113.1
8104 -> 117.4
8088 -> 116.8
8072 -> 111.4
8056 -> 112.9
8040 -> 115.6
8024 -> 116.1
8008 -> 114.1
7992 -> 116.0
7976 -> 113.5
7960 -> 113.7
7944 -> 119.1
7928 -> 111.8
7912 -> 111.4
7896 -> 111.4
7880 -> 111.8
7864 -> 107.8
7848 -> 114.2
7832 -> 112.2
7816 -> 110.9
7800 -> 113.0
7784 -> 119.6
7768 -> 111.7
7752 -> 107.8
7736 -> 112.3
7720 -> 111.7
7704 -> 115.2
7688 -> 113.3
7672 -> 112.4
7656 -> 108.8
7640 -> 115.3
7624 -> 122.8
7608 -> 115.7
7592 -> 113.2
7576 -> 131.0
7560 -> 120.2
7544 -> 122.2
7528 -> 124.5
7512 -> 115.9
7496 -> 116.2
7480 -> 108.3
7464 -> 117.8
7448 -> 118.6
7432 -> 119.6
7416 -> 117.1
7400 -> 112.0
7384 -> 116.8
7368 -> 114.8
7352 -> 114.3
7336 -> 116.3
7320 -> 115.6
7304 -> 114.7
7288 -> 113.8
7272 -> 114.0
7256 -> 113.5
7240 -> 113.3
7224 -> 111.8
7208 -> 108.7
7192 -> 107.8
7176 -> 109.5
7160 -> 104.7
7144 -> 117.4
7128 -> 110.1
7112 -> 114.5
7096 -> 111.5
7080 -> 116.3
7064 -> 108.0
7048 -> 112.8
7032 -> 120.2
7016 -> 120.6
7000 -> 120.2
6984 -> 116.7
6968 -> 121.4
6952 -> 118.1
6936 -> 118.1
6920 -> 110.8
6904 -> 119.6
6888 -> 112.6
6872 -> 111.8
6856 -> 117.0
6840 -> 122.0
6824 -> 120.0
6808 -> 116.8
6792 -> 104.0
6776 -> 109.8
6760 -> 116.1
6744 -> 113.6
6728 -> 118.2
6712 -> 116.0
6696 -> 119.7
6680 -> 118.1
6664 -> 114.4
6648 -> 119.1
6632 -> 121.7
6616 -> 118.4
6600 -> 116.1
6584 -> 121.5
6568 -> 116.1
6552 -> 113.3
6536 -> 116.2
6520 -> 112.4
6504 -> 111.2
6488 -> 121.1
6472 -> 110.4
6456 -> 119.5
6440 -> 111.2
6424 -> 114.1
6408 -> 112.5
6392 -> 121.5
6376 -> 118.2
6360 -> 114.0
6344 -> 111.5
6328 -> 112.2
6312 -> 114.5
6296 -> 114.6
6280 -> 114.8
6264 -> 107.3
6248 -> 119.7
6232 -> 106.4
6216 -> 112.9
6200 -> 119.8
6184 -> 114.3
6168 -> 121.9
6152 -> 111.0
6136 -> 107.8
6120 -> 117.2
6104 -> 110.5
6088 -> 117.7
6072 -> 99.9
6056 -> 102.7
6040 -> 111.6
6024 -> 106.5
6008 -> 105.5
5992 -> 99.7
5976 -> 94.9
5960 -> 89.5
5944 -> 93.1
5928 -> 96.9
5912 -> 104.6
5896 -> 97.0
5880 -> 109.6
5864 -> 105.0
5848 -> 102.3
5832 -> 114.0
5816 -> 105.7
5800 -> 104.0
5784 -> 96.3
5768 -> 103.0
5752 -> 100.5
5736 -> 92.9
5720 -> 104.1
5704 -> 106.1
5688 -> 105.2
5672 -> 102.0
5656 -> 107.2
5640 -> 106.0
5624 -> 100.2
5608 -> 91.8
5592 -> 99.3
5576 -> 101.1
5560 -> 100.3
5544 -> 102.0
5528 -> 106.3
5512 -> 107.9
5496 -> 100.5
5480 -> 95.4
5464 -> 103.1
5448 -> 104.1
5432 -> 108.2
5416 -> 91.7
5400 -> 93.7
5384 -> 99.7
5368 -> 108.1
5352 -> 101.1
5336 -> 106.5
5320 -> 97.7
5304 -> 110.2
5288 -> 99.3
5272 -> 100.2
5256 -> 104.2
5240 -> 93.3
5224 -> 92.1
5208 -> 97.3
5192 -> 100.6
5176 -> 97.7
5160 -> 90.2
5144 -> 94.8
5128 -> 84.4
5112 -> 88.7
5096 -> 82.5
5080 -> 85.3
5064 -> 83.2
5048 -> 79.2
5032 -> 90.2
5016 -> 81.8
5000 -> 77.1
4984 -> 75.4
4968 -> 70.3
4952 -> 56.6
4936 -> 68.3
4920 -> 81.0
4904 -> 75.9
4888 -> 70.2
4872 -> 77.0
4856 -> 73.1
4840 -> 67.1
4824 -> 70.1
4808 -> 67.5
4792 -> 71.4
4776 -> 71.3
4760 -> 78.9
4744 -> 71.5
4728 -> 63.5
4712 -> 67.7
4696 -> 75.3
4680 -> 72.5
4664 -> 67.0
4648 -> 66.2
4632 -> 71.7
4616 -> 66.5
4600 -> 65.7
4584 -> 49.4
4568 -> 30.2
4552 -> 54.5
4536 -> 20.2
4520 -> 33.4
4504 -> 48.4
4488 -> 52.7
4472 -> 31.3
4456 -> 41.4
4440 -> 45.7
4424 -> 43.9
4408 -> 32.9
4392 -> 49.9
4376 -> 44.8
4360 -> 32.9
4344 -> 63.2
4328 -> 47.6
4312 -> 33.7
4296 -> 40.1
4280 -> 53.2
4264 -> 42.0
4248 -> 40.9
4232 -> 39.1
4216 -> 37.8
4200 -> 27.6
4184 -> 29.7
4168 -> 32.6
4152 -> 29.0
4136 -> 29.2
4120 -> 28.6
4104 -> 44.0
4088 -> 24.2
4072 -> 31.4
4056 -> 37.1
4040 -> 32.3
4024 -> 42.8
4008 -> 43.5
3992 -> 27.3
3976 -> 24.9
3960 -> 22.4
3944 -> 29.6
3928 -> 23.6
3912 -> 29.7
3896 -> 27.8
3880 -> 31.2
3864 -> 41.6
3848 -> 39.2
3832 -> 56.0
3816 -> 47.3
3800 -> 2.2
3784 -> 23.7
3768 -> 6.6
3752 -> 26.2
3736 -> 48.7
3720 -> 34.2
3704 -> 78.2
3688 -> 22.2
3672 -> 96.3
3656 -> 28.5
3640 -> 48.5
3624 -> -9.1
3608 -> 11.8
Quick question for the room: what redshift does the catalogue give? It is 0.15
